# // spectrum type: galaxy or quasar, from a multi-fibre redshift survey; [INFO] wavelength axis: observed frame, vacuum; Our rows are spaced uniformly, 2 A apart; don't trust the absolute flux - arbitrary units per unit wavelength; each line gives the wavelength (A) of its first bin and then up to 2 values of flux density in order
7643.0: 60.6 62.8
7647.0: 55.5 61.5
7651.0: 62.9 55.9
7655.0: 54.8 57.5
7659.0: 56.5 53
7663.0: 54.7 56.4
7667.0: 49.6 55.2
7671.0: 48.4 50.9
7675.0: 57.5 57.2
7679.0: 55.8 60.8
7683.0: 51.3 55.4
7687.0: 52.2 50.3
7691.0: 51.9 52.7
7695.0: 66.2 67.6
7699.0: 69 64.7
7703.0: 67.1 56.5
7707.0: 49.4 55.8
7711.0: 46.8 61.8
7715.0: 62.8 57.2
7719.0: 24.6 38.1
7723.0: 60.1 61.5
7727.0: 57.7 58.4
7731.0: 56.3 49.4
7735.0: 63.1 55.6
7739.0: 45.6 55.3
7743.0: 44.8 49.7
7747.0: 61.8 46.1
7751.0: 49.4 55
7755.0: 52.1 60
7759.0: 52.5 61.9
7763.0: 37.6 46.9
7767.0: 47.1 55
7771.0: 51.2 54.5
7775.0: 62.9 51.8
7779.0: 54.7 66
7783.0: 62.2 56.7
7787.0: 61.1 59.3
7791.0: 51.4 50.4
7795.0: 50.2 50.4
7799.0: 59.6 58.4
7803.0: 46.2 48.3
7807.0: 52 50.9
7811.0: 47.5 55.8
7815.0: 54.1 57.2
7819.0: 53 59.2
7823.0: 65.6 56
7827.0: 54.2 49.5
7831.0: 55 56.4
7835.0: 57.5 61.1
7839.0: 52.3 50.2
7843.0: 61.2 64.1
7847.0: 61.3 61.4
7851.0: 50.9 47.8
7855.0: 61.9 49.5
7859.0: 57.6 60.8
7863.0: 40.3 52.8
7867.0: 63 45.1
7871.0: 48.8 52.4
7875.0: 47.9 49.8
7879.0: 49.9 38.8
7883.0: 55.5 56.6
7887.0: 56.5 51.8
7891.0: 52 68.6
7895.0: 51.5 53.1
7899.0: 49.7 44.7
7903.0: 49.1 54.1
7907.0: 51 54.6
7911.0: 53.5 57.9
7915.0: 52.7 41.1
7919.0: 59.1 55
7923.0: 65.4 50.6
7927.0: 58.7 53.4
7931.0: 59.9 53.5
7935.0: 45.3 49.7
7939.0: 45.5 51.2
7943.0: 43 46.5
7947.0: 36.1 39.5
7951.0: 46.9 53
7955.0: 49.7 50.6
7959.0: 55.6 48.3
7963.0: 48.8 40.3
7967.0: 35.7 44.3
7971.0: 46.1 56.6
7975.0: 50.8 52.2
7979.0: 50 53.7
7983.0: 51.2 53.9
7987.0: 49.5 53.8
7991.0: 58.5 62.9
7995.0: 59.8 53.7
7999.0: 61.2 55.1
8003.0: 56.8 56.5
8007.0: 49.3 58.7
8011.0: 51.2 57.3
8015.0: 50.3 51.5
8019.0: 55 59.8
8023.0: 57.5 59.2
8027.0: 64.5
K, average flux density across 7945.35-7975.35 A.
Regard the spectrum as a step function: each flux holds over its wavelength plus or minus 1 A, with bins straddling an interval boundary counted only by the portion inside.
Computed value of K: 46.7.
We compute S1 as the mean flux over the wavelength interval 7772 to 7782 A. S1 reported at 58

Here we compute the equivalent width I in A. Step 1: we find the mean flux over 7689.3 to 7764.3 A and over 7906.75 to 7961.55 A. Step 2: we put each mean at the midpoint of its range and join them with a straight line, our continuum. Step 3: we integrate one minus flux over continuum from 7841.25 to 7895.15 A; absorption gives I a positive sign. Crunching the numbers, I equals -1.9 A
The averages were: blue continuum 54.7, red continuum 51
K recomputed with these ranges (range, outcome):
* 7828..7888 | 53.9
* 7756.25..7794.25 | 54.8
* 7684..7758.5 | 54.9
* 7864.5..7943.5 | 52.4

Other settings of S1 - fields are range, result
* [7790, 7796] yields 50.7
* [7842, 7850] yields 62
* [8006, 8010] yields 54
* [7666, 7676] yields 52.3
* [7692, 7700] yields 63.9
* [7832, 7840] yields 56.8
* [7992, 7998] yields 58.8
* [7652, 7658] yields 56.1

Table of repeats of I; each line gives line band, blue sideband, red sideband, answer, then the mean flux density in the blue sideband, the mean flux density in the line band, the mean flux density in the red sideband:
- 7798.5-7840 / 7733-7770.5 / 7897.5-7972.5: -2.8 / 52.1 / 54.7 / 49.8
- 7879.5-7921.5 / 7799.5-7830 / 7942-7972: -3.2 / 54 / 52.6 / 45.6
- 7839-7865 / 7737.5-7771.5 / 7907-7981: -2.4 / 51.4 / 55.3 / 50.1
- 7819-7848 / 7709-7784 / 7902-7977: -3.0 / 53.5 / 57.2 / 50.1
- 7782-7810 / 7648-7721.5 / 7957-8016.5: 0.2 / 55.5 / 54.1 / 52.4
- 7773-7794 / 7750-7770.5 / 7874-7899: -2.3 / 51.7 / 57.5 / 52.5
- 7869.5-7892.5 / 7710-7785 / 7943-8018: 0.4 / 53.5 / 51.2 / 51.1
